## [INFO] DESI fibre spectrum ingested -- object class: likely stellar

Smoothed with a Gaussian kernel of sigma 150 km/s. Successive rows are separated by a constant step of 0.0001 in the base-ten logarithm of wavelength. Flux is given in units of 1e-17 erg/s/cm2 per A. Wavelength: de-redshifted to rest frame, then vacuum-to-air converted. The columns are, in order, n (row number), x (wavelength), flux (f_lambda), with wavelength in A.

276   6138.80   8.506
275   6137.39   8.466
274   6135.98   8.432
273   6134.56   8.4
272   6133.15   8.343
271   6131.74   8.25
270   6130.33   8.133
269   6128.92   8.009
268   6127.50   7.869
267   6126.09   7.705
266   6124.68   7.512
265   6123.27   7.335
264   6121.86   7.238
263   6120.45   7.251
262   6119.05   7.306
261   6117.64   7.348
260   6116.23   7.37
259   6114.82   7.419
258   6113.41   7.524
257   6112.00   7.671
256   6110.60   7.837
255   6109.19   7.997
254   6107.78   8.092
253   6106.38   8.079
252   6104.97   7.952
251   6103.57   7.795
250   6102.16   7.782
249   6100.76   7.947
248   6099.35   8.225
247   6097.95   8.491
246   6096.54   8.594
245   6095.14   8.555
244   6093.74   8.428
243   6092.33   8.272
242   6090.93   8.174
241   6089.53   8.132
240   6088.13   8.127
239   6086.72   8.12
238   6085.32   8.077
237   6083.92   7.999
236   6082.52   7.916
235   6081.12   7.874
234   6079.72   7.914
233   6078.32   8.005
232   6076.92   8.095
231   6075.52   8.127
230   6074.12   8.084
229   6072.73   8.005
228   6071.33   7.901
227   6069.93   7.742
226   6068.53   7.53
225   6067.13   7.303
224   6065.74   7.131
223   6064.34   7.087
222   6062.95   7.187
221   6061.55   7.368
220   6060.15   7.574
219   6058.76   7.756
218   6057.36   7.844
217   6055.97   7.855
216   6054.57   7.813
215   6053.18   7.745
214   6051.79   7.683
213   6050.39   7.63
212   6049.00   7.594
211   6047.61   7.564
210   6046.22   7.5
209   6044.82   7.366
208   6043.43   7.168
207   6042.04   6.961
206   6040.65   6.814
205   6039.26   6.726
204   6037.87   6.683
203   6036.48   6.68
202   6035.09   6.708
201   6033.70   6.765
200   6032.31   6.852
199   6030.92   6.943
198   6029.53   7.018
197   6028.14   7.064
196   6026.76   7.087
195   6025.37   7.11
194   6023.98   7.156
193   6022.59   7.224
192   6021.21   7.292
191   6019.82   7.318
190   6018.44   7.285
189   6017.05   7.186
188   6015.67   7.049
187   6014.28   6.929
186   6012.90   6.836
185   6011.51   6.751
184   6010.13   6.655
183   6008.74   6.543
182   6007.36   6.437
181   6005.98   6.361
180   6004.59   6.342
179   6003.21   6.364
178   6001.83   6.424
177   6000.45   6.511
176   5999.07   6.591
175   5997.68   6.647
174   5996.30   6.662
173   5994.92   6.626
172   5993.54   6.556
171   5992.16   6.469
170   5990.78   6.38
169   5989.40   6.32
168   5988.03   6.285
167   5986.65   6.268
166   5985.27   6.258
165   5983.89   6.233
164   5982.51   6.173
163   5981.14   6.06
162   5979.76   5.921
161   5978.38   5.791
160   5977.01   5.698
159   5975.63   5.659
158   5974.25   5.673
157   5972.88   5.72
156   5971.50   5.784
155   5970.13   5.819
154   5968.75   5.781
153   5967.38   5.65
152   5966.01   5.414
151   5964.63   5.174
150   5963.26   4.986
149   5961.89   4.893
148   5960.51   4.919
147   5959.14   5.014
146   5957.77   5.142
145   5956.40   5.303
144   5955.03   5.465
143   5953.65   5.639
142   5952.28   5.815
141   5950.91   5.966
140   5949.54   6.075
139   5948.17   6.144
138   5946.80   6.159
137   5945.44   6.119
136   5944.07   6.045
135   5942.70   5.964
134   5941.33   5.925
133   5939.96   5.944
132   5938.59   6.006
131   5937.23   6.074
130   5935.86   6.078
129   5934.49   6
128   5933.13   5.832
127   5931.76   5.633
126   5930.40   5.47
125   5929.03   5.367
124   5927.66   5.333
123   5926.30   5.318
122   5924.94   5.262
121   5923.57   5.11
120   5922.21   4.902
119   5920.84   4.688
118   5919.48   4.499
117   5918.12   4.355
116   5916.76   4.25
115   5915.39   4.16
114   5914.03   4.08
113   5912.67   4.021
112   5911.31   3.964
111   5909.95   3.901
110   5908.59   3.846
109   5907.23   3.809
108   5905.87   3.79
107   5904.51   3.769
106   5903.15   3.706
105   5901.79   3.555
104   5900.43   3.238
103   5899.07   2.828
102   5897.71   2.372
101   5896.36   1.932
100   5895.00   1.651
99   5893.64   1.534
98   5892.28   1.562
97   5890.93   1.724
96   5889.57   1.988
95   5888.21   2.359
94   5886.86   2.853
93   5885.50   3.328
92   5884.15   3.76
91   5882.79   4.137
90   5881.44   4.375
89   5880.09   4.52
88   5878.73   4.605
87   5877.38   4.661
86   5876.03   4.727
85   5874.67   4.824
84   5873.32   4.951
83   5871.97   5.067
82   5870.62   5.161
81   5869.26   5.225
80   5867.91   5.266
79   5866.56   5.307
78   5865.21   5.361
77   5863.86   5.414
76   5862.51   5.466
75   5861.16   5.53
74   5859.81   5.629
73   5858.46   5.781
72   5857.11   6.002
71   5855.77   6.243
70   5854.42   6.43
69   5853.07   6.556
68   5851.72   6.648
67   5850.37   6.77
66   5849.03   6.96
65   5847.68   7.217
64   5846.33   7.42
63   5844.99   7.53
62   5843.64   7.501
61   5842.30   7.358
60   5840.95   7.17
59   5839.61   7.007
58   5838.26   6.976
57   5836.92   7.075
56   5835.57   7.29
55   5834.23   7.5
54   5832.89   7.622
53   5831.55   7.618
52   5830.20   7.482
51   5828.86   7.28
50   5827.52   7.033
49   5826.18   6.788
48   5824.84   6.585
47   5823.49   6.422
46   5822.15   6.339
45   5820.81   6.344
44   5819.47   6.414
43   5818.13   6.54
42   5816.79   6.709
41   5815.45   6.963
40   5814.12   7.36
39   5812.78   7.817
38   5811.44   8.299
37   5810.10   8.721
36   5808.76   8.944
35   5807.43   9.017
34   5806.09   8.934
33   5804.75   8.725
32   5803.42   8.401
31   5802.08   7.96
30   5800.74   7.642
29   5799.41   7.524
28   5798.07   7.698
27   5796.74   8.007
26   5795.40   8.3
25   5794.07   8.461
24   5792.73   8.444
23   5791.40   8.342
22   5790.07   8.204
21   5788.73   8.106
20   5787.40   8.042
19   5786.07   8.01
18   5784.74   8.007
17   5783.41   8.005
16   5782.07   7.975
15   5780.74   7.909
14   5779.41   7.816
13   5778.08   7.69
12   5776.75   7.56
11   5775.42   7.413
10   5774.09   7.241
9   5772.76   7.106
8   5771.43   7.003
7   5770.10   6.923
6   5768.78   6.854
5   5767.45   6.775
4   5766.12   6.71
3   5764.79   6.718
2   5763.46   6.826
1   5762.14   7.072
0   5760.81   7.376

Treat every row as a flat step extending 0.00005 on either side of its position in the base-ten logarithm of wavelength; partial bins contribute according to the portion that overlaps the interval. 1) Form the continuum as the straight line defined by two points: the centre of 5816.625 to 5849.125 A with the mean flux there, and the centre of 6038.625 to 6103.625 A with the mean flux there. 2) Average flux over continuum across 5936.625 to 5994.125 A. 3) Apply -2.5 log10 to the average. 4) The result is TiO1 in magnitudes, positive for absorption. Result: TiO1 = 0.27 mag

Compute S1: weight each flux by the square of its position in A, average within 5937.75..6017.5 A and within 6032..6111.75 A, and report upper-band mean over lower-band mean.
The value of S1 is 1.3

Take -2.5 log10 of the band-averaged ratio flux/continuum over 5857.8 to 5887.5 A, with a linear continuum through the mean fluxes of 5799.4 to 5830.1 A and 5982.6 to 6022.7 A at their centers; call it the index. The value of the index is 0.44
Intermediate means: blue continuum 7.51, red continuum 6.63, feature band 4.82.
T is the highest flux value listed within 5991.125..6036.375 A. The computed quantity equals 7.318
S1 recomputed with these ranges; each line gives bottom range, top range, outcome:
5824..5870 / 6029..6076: 1.20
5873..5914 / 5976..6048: 2.05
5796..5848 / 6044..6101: 1.15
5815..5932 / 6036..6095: 1.58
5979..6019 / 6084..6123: 1.26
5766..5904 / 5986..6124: 1.27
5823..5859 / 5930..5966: 0.84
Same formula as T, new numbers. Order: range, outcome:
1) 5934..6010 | 6.662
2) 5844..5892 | 7.53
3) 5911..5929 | 5.333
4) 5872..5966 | 6.159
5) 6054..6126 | 8.594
